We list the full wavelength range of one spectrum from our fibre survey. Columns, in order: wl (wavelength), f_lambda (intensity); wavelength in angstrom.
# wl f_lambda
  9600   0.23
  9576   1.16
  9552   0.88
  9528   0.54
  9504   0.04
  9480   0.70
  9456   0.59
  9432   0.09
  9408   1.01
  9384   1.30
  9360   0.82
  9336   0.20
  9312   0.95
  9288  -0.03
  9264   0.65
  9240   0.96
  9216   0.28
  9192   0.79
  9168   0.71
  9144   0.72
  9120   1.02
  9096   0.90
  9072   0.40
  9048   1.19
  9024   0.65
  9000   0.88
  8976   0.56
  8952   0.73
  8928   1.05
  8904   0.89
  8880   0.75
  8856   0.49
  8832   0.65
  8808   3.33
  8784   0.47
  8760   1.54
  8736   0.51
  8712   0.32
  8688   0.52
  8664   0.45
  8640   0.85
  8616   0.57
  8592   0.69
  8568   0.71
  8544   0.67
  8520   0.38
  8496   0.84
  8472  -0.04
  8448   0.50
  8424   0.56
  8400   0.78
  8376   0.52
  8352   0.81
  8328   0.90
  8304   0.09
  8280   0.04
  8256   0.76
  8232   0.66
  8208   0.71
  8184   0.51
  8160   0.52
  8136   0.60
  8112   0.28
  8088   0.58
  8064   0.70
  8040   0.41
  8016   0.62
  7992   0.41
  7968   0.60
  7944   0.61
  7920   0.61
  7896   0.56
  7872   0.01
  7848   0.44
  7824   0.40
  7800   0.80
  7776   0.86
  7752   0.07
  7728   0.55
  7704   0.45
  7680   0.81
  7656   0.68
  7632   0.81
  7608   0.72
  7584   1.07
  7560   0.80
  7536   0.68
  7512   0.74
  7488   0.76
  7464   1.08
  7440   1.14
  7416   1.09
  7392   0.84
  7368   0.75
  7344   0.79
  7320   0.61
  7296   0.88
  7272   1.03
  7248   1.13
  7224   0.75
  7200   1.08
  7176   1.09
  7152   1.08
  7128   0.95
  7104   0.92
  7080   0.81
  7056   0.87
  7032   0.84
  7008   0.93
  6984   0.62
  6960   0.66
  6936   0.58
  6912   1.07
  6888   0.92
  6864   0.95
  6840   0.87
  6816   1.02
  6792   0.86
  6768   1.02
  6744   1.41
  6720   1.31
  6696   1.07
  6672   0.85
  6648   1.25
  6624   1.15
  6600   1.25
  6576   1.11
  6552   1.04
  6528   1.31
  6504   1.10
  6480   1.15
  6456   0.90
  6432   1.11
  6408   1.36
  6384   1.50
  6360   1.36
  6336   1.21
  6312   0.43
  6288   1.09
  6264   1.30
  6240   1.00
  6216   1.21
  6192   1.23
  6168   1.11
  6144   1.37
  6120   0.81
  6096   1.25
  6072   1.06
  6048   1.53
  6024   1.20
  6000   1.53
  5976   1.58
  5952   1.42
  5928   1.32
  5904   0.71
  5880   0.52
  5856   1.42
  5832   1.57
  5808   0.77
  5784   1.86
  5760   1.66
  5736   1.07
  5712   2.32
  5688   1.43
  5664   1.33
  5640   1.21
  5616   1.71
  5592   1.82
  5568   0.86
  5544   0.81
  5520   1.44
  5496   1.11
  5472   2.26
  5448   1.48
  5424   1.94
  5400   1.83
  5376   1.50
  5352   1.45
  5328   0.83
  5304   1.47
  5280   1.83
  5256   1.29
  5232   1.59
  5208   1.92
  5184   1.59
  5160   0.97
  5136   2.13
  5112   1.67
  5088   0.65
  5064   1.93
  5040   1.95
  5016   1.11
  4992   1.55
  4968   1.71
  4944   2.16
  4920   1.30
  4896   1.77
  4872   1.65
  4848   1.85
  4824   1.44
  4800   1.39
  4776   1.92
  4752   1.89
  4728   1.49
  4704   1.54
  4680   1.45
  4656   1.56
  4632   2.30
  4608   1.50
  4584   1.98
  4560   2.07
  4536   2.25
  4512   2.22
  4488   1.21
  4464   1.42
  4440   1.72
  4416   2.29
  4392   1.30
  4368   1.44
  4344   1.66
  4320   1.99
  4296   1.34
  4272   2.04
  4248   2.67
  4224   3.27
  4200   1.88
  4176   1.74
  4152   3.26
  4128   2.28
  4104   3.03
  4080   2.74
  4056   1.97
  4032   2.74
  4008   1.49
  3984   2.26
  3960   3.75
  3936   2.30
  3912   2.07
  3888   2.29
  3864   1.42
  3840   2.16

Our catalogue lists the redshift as 1.362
